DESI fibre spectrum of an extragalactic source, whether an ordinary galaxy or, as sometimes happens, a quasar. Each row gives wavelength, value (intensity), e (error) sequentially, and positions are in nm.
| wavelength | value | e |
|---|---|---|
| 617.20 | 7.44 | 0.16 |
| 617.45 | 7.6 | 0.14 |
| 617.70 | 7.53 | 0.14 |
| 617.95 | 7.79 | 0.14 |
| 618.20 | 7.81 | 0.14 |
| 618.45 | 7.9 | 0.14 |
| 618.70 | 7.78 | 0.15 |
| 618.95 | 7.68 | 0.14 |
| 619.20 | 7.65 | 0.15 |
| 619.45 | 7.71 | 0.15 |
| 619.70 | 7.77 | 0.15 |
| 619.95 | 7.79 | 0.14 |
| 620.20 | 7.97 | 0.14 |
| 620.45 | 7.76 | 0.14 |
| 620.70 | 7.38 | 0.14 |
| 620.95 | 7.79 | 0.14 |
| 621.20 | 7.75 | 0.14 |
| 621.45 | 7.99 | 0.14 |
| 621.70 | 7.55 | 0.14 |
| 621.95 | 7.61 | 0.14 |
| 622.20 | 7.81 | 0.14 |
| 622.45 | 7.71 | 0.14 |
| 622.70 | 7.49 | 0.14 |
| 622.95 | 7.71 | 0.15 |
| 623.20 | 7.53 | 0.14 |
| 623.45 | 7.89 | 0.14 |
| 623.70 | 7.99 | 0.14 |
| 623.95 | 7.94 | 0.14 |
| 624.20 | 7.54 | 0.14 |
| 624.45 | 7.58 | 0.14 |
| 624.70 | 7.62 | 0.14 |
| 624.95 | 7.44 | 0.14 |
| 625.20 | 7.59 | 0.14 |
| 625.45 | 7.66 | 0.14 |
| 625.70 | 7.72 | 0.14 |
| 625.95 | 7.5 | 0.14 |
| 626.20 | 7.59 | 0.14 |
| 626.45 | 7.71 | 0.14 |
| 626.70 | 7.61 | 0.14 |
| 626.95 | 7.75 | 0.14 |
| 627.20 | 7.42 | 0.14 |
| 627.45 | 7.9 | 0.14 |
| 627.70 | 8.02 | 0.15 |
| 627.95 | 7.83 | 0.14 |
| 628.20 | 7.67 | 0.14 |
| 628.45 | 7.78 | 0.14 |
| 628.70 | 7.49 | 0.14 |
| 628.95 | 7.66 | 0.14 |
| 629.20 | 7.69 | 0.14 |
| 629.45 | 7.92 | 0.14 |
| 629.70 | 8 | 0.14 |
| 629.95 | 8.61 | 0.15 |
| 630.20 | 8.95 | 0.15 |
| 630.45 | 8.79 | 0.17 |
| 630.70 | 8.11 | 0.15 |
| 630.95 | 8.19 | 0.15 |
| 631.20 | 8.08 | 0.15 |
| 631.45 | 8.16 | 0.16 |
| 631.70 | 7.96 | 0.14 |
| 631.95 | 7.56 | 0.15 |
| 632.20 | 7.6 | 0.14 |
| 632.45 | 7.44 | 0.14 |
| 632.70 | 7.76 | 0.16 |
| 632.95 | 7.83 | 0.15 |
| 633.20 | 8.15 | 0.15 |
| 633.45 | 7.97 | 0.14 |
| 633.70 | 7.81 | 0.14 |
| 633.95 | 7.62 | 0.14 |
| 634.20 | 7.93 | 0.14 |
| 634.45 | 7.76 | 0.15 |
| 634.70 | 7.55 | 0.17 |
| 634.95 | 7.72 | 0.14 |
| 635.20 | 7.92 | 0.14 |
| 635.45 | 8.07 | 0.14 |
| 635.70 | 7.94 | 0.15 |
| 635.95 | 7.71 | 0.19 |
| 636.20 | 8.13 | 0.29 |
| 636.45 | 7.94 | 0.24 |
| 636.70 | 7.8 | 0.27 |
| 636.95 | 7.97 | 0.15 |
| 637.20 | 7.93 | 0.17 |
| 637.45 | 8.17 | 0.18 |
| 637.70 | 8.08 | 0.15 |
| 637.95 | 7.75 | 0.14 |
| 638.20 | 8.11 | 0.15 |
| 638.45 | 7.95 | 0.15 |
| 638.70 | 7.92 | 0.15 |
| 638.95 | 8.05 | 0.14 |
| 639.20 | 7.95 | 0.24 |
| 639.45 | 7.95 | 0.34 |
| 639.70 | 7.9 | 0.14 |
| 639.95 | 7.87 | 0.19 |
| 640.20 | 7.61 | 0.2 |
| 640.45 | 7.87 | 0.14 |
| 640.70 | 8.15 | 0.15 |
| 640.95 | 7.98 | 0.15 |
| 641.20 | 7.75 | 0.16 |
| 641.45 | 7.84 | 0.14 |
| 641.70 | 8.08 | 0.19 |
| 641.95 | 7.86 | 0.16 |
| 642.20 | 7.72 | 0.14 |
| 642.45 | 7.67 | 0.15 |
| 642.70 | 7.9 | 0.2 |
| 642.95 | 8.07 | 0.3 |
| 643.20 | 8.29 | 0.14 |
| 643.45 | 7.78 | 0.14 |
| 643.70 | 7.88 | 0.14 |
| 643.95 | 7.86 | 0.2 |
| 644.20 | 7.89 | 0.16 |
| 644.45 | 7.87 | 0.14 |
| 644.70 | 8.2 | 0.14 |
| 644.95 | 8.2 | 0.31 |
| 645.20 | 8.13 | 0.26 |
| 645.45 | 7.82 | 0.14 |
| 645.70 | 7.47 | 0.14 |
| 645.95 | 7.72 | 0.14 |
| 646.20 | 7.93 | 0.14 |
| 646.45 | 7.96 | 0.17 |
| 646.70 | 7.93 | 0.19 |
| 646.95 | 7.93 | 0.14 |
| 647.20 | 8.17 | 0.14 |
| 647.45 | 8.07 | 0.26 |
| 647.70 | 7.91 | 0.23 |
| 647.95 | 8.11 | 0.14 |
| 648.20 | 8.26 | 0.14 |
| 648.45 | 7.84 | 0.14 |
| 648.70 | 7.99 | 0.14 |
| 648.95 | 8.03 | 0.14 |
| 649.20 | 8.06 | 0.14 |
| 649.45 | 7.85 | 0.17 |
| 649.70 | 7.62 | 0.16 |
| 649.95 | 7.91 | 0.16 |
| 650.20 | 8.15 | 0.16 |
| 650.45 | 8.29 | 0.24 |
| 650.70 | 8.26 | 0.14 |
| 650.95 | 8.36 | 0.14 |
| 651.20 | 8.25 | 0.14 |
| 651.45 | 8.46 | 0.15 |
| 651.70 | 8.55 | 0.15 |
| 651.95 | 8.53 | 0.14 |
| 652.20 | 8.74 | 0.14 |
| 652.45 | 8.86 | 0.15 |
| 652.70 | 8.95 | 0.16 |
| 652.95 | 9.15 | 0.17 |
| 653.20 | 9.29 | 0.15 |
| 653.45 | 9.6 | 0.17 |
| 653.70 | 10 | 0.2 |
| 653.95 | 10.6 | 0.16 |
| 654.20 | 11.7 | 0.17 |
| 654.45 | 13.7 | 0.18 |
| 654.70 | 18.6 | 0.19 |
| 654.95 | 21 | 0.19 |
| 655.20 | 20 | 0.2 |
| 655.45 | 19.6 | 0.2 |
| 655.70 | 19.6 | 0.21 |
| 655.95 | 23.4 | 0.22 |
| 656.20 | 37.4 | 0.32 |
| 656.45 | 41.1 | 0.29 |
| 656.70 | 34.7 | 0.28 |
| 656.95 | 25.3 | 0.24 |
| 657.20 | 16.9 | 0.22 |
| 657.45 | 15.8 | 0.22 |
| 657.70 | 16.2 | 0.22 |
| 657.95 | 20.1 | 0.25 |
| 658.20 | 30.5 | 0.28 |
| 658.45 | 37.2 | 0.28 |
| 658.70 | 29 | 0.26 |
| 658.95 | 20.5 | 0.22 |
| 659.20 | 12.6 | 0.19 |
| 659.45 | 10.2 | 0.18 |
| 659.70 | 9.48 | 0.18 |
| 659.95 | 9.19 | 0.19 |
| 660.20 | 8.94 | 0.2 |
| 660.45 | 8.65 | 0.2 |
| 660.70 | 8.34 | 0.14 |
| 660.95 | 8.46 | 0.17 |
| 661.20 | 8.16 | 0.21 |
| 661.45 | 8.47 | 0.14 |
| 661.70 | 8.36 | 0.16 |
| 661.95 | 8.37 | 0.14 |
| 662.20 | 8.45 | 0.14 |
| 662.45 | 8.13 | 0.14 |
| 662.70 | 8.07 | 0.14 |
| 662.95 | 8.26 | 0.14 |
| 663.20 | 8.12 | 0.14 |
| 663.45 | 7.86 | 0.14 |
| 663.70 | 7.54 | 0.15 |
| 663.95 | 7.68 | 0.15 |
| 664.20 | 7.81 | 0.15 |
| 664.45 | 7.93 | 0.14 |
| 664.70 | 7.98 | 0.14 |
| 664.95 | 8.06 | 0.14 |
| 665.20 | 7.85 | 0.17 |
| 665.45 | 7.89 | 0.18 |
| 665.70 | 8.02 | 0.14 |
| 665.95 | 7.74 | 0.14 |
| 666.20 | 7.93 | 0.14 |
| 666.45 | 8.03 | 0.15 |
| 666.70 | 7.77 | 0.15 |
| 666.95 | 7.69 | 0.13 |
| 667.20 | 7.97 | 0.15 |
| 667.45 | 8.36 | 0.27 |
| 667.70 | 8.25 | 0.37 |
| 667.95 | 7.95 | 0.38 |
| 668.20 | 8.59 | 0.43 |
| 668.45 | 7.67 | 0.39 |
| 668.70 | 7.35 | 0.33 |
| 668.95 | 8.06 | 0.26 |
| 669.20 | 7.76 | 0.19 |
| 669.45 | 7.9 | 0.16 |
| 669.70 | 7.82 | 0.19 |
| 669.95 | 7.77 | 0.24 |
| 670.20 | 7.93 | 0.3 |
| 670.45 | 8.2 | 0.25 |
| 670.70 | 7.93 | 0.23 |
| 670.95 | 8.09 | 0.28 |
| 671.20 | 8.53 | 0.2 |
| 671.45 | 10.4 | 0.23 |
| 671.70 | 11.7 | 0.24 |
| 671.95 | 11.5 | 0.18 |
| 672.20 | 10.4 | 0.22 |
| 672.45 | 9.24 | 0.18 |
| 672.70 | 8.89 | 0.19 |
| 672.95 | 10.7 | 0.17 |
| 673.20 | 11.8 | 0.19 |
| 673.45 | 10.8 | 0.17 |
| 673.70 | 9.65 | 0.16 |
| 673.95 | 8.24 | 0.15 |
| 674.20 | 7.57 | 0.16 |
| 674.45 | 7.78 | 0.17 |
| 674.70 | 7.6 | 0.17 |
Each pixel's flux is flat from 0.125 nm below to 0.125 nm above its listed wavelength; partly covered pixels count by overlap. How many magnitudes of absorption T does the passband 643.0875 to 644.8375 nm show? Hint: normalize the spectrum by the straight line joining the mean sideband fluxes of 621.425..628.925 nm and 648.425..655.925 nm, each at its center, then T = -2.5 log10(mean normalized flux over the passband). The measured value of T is 0.24 mag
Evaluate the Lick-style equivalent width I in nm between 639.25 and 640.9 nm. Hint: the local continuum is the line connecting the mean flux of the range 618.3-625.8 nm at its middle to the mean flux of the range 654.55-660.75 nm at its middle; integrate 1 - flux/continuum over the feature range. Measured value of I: 0.737 nm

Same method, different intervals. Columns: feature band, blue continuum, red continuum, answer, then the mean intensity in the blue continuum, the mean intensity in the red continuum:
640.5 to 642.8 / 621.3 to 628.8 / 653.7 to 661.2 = 0.95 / 7.69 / 18.9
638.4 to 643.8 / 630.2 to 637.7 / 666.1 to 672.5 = 0.09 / 7.94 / 8.49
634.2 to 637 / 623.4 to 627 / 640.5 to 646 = -0.02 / 7.67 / 7.92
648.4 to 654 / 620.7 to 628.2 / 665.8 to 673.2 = -0.22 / 7.69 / 8.61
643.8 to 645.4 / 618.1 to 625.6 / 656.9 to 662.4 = 0.53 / 7.71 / 14.7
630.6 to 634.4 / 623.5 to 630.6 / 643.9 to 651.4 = 0.00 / 7.82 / 8.01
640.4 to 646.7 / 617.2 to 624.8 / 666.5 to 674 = 0.24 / 7.72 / 8.83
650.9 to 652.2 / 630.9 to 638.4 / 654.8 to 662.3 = 0.58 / 7.88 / 18.2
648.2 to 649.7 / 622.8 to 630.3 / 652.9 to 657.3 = 0.80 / 7.77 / 19.7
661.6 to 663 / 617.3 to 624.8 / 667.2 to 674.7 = 0.06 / 7.72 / 8.82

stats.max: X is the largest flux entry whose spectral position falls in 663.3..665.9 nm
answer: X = 8.06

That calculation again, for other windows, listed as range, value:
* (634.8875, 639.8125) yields 8.17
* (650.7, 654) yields 10.6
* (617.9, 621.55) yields 7.99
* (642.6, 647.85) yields 8.29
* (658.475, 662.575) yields 29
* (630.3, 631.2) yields 8.79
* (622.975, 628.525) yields 8.02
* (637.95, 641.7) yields 8.15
